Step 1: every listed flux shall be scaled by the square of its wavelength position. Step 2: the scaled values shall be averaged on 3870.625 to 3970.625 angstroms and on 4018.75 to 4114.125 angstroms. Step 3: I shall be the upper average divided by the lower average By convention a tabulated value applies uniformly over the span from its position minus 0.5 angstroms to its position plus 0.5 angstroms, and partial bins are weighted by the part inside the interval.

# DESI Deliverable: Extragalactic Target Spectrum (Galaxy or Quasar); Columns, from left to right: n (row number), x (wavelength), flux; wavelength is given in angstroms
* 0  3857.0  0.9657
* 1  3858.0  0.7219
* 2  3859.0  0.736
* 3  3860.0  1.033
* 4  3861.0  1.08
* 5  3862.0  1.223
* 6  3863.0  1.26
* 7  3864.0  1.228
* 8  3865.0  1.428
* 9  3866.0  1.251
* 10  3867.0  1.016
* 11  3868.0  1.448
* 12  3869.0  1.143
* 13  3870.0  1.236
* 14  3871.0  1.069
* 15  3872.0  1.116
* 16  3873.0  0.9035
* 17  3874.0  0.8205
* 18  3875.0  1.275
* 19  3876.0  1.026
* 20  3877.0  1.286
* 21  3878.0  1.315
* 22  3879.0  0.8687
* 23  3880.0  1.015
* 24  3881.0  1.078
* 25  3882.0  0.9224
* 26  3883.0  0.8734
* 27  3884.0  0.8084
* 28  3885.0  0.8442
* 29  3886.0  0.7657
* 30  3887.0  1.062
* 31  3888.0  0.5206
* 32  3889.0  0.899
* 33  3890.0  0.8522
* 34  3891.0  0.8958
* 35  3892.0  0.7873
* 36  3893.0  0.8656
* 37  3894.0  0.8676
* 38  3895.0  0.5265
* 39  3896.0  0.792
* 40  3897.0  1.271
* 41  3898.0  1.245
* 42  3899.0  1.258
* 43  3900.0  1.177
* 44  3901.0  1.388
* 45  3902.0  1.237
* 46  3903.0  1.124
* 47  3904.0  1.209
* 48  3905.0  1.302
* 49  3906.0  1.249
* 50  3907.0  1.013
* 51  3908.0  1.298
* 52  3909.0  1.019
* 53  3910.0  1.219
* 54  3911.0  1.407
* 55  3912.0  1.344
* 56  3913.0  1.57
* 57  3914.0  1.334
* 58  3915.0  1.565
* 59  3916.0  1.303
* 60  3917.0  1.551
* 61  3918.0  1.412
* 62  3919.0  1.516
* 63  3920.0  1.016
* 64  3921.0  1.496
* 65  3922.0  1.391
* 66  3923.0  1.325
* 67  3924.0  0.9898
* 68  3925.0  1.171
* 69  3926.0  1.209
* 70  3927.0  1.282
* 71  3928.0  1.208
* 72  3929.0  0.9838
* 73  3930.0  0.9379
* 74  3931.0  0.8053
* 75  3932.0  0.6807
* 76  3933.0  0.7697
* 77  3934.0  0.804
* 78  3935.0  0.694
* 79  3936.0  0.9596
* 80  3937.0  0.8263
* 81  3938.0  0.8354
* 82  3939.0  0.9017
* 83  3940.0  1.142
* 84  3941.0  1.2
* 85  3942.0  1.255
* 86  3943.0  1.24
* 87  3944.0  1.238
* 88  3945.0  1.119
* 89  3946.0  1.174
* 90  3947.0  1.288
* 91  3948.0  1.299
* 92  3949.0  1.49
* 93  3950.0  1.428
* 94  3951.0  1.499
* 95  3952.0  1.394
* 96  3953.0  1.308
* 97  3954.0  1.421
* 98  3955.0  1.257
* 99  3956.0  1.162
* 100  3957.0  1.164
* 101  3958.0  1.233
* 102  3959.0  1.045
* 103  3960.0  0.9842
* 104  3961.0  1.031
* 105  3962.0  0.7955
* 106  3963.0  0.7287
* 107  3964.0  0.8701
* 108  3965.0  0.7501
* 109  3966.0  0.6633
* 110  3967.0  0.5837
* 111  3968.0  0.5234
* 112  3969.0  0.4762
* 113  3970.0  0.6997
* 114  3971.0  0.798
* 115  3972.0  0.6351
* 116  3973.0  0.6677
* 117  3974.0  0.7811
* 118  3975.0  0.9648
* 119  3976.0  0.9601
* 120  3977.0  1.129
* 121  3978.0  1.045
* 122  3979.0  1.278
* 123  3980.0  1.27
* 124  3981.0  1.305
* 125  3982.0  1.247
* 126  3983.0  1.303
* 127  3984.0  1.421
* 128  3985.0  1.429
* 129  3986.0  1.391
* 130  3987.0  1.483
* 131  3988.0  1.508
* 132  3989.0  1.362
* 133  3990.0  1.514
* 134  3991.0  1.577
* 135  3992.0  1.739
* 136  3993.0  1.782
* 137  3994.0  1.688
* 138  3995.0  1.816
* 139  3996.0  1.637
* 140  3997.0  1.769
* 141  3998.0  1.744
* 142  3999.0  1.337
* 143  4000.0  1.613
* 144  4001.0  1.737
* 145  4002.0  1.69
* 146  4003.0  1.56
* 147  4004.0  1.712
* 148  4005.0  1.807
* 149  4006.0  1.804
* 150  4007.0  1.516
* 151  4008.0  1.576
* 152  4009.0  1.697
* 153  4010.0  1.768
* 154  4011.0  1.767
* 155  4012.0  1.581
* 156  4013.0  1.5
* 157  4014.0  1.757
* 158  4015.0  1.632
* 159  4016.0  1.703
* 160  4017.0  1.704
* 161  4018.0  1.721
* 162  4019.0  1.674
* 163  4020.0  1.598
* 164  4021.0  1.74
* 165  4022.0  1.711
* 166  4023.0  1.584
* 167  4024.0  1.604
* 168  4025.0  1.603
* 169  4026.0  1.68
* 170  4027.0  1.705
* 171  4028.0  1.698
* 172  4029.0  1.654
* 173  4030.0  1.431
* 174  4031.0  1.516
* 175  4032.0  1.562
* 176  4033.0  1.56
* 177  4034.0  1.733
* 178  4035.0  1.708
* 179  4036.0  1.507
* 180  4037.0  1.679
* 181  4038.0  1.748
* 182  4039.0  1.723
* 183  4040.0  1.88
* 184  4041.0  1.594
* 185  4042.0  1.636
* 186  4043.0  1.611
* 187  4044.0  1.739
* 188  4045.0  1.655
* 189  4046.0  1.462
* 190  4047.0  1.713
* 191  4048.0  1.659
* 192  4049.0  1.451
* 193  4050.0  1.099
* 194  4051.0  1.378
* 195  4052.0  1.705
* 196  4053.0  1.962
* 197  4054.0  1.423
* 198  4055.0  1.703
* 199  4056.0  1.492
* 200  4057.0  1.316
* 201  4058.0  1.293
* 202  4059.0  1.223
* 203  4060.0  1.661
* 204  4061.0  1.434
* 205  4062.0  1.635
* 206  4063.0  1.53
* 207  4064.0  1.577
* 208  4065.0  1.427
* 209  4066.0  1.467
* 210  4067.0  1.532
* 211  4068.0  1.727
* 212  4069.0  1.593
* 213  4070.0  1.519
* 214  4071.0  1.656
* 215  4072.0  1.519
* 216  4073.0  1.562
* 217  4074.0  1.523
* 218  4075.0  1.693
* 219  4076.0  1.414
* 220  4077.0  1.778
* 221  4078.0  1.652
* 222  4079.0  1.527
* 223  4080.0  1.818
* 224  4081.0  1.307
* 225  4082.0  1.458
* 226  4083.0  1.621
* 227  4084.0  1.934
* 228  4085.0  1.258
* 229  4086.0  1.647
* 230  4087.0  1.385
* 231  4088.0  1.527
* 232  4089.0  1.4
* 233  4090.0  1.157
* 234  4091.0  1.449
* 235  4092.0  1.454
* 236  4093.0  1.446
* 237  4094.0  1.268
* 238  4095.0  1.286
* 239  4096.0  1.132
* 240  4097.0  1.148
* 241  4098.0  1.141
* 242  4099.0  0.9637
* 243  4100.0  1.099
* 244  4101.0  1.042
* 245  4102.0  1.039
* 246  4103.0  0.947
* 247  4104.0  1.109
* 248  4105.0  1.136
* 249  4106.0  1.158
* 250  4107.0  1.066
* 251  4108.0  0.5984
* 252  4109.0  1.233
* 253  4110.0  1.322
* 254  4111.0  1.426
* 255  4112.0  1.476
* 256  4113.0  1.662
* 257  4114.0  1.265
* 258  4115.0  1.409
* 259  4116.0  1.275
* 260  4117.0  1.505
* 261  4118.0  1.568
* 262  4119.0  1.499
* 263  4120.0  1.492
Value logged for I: 1.5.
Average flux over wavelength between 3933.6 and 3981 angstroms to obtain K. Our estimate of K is 1.02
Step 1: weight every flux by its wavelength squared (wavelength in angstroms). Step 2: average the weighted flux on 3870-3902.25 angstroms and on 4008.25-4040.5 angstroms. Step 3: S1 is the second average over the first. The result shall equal 1.80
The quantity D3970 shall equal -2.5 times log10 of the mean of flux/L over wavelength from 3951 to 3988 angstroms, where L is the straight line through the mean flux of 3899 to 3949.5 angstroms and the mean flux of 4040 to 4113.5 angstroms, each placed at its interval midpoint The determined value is 0.20 mag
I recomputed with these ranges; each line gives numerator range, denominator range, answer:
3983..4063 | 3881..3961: 1.50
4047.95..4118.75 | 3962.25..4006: 1.17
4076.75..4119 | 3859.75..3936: 1.33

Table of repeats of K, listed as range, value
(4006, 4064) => 1.61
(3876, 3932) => 1.12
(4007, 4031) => 1.65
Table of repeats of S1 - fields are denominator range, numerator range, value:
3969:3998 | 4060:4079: 1.27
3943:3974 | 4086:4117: 1.31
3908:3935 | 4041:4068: 1.37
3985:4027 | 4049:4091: 0.96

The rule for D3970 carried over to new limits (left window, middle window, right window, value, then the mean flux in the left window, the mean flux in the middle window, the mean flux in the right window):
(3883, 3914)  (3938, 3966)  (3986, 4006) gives 0.19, 1.06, 1.15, 1.63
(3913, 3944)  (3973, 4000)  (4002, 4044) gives 0.05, 1.14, 1.39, 1.66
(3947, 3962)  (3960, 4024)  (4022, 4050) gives 0.06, 1.25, 1.36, 1.62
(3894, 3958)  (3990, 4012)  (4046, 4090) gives -0.22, 1.18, 1.68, 1.53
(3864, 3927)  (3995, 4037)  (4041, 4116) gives -0.24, 1.13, 1.65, 1.43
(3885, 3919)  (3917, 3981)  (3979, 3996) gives 0.24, 1.13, 1.06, 1.49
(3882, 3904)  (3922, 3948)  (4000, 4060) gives 0.11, 0.96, 1.05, 1.62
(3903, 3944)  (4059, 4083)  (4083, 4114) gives -0.24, 1.16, 1.56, 1.27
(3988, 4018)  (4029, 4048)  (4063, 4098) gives -0.04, 1.66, 1.64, 1.49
